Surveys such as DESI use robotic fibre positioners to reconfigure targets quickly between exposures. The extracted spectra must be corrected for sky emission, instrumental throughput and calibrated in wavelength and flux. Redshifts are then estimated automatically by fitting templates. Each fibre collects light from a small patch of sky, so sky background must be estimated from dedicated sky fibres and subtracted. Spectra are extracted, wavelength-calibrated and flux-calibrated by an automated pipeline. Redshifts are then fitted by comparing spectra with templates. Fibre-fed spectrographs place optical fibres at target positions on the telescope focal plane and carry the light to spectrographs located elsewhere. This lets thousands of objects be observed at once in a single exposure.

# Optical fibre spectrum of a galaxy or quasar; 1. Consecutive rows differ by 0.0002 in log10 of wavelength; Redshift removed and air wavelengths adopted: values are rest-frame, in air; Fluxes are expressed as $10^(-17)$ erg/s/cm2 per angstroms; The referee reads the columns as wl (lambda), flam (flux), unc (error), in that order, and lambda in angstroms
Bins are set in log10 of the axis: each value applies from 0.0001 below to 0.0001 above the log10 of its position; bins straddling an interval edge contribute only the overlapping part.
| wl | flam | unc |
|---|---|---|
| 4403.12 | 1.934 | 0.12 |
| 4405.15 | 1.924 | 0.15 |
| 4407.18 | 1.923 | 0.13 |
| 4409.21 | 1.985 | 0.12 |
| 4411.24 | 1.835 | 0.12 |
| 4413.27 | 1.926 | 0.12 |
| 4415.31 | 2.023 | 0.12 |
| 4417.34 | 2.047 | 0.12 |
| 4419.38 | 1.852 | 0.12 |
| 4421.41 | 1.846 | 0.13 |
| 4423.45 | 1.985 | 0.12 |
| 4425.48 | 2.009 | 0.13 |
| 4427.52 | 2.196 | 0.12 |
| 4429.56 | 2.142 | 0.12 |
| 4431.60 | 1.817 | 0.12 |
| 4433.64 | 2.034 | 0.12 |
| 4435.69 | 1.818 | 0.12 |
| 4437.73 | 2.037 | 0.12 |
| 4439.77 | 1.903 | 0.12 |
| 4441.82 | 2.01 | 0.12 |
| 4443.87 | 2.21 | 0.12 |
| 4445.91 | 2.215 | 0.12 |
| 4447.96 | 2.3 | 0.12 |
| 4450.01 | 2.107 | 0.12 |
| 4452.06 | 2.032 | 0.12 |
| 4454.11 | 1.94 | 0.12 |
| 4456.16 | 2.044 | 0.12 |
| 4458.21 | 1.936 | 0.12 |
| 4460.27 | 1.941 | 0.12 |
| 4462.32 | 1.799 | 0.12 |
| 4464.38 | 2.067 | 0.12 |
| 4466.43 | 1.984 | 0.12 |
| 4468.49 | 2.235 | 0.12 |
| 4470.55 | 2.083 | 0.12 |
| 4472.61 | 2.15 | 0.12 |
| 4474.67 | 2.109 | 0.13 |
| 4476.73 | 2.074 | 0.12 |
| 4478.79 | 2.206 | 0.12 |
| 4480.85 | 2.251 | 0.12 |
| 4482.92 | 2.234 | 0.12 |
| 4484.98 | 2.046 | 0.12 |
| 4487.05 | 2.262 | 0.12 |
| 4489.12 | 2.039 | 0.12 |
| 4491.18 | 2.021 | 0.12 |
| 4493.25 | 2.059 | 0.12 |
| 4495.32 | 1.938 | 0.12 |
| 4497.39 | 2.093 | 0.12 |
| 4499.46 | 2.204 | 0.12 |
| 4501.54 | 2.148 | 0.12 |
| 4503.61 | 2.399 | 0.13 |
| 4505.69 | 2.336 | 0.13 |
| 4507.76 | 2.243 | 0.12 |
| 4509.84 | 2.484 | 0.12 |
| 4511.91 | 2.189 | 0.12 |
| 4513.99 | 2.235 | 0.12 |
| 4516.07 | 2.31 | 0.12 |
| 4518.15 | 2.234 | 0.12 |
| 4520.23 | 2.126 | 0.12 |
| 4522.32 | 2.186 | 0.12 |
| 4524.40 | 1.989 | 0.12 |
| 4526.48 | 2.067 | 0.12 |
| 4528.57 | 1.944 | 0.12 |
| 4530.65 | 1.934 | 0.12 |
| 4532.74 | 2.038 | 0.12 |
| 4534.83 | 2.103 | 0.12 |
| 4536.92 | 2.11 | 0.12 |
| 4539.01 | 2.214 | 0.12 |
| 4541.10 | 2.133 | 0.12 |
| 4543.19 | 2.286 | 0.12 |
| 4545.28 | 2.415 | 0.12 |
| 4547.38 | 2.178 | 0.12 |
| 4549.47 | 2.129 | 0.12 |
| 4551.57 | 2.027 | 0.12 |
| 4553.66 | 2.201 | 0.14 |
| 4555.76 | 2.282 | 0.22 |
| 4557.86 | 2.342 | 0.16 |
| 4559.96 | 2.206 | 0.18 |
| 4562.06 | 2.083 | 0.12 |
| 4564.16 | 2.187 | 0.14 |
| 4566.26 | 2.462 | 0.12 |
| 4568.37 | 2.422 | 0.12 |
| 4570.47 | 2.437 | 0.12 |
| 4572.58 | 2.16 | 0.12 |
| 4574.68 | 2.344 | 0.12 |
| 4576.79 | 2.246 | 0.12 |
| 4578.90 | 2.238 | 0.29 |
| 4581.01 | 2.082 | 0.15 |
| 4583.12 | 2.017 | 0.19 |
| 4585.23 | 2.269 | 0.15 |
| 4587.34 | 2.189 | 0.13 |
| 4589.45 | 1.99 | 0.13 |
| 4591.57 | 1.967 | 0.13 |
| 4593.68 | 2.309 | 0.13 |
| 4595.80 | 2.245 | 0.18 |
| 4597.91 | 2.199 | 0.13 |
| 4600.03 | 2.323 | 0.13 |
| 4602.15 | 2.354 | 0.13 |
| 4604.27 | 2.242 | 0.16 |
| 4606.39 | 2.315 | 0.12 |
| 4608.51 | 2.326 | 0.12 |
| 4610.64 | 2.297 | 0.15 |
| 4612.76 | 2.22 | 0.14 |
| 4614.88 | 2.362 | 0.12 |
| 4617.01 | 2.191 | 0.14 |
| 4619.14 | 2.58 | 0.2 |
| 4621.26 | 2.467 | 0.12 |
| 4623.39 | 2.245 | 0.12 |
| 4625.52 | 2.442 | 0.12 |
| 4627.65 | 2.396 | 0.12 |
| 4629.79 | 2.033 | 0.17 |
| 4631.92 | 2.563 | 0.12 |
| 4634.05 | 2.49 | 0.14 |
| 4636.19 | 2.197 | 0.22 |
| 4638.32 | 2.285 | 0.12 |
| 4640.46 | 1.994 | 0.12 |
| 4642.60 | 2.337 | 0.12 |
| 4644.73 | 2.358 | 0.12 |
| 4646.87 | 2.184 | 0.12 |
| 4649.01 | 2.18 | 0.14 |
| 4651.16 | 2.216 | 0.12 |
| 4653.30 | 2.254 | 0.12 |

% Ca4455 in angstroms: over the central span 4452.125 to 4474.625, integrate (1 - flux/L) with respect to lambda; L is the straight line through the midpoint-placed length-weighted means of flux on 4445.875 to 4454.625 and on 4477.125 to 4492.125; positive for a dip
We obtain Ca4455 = 1.1 angstroms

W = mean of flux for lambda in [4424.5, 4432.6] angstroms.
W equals 2.04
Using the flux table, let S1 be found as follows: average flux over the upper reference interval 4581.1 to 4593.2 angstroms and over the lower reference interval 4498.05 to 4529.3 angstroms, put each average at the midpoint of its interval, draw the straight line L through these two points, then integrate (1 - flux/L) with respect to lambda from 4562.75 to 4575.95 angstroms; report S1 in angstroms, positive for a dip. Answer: -1.3 angstroms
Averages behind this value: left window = 2.21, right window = 2.1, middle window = 2.33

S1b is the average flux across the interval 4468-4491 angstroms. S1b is 2.15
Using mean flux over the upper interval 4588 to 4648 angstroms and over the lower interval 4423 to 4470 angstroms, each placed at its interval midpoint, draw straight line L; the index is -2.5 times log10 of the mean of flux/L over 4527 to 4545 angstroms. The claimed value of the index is 0.03 mag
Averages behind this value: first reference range 2.03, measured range 2.11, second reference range 2.28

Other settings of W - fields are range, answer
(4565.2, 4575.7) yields 2.37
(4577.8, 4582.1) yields 2.16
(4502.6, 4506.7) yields 2.36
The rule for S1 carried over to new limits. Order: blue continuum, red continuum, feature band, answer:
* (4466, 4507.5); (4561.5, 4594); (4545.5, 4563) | 0.02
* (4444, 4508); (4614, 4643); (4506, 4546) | 0.20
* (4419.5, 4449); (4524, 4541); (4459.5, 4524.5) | -3.26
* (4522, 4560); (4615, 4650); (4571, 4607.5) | 0.38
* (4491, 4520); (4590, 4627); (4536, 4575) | 0.18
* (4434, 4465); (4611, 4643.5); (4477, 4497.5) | -0.28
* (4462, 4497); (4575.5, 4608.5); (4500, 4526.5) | -1.28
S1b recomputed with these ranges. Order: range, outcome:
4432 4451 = 2.06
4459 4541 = 2.13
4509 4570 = 2.19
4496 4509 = 2.23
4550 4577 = 2.26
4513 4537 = 2.11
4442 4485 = 2.09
